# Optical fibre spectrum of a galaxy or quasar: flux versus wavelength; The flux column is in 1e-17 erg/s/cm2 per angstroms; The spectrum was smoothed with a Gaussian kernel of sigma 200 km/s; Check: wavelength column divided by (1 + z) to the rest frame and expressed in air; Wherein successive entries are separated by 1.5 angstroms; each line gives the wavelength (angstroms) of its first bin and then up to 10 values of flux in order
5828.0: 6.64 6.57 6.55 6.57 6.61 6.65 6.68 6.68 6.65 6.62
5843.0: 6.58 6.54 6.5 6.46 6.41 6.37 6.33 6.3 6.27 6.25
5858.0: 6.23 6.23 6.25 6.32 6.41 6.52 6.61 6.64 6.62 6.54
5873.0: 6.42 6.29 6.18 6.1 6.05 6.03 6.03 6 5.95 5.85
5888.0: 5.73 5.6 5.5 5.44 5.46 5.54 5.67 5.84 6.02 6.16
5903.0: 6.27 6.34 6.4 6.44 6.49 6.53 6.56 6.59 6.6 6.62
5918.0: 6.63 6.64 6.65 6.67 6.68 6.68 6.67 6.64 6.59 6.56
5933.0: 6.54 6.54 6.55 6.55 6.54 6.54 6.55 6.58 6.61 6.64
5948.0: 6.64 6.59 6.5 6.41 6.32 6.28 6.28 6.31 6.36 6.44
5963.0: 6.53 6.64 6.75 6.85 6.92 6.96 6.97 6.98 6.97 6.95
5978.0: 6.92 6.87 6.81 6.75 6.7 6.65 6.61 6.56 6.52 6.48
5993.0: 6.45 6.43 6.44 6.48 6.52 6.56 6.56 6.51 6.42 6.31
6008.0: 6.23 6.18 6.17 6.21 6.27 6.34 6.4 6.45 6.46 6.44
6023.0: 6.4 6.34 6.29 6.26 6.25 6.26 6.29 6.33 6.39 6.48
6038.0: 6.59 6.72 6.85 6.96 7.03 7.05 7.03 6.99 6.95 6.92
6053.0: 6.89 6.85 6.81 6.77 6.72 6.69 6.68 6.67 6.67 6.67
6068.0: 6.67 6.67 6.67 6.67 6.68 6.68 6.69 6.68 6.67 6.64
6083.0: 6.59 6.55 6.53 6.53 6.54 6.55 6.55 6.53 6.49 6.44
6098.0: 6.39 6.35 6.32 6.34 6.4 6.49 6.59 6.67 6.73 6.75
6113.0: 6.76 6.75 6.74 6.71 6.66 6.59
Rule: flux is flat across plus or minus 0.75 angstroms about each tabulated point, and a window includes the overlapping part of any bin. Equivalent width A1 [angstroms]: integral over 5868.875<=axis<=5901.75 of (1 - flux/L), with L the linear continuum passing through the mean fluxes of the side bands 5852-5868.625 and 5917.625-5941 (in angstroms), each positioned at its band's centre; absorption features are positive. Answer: 2.5 angstroms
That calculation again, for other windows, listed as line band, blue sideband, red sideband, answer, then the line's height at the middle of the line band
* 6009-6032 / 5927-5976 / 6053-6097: 1.08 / 6.63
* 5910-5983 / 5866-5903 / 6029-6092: -4.42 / 6.25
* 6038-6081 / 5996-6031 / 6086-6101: -2.35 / 6.43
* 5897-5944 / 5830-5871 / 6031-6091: 0.43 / 6.55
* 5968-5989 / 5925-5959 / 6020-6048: -0.95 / 6.54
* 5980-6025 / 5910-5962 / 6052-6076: 1.20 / 6.64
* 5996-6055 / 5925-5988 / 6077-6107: 0.41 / 6.57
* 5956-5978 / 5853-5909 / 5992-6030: -1.47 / 6.29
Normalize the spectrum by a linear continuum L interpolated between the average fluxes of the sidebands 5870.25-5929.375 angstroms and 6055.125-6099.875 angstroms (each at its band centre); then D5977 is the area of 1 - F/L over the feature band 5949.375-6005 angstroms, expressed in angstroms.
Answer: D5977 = -1.9 angstroms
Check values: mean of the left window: 6.22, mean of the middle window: 6.61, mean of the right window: 6.62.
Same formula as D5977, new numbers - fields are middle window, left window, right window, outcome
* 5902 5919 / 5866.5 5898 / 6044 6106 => -1.10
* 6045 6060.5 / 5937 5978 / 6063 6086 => -0.55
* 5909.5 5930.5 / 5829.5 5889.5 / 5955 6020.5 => -0.57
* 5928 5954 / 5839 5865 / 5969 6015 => -0.15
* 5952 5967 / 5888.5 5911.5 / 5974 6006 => -0.07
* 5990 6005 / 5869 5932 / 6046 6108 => -0.06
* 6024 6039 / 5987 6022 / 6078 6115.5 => 0.23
